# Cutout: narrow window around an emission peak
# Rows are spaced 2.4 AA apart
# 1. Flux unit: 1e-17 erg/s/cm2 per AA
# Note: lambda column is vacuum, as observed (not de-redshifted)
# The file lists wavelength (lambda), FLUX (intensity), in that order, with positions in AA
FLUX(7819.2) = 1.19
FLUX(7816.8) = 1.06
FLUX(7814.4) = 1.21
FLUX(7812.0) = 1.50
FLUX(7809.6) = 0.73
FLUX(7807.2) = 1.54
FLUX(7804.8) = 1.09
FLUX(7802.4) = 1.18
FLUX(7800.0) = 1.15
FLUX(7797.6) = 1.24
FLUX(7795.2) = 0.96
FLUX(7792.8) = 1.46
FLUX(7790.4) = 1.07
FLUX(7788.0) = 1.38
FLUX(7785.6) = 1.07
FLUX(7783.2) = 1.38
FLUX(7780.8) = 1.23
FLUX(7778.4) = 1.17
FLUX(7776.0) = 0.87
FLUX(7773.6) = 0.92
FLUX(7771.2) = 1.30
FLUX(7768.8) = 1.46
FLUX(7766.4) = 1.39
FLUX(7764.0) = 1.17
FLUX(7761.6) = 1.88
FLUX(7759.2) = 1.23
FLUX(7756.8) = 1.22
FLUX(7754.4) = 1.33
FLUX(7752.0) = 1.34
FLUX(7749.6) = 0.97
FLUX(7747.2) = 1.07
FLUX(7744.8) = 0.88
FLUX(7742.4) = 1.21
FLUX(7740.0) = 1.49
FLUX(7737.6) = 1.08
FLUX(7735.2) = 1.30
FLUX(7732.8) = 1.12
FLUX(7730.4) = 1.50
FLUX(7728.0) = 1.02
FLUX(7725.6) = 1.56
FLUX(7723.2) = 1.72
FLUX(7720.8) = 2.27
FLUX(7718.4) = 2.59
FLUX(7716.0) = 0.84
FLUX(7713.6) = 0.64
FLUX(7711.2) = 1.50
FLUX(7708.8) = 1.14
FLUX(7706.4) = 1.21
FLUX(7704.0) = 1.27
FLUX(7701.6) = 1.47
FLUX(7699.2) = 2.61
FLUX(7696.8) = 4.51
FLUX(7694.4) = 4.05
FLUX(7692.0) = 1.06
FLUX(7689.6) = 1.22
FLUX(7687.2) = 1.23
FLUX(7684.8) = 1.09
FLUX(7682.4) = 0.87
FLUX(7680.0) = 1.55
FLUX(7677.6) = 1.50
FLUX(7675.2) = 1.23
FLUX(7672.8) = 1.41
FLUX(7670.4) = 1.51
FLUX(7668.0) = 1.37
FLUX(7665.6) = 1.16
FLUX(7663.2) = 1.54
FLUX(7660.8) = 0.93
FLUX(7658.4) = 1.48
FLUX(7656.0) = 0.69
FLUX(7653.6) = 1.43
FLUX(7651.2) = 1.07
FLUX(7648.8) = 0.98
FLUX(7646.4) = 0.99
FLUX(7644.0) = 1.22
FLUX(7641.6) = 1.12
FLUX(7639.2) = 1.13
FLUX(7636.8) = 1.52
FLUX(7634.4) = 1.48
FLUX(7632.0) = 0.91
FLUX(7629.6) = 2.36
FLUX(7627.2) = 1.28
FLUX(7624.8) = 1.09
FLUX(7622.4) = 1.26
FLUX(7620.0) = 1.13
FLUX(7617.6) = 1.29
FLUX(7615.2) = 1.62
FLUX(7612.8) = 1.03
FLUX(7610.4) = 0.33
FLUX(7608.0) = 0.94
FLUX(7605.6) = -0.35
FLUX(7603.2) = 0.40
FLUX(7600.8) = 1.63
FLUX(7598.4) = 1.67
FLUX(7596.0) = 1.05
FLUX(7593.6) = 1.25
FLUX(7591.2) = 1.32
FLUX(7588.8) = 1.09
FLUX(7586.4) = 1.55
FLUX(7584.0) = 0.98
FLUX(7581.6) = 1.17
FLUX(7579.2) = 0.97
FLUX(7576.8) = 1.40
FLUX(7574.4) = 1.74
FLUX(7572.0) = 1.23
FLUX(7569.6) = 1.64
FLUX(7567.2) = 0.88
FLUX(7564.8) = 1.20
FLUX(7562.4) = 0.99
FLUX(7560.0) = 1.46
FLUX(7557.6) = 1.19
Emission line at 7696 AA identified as H-alpha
